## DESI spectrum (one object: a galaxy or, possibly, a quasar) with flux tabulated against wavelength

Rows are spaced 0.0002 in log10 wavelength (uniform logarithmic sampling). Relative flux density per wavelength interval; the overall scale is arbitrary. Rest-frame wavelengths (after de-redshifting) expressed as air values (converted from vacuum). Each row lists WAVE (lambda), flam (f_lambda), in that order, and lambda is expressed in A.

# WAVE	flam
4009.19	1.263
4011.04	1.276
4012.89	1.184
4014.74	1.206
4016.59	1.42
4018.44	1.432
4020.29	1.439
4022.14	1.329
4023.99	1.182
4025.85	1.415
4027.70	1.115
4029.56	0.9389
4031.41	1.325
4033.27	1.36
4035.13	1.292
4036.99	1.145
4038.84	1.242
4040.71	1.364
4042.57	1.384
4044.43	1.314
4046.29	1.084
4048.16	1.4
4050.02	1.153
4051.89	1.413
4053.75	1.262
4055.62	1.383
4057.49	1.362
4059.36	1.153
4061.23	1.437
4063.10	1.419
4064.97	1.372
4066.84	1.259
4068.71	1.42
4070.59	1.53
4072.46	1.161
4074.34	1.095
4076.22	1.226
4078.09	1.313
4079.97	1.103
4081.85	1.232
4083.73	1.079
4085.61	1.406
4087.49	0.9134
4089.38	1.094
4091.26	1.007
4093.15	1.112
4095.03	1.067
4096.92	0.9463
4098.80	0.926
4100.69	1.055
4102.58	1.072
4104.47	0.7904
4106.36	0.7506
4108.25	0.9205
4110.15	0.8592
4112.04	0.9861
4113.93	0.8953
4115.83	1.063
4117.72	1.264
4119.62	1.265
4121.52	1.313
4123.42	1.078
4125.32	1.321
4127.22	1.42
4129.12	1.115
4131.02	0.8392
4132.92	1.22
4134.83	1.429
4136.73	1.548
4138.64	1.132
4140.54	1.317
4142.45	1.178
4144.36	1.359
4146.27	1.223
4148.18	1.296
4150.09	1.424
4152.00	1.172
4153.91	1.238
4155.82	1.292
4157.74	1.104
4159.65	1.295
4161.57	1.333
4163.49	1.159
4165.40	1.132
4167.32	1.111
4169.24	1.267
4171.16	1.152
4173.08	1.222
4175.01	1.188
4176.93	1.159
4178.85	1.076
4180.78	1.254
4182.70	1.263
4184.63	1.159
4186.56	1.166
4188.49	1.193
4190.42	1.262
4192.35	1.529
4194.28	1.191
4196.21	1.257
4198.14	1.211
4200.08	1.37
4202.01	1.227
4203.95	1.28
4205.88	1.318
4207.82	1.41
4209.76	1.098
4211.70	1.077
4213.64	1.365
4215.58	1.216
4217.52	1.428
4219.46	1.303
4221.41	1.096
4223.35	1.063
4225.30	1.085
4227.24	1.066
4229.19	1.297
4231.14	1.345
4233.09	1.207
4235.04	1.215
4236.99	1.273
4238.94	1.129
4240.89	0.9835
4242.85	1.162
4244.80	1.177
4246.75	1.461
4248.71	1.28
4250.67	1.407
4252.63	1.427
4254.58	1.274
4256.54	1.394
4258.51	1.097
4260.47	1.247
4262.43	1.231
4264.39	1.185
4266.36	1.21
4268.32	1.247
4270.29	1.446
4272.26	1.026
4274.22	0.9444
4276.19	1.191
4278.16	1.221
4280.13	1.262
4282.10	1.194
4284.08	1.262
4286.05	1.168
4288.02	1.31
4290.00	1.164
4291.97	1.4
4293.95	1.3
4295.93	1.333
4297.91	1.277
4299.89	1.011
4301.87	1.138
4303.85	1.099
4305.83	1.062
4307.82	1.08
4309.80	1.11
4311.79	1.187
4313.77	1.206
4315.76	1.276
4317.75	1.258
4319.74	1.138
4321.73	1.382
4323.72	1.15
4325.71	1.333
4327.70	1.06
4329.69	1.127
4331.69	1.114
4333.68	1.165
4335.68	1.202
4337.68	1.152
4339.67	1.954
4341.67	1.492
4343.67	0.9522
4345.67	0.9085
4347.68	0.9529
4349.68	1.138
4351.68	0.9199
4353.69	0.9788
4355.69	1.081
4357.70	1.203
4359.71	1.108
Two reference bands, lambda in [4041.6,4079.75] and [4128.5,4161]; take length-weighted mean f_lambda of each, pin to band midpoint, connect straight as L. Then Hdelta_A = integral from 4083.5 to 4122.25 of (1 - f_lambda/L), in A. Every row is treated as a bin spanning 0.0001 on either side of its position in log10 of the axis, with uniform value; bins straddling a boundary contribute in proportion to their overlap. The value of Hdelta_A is 7.3 A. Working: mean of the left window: 1.3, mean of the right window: 1.25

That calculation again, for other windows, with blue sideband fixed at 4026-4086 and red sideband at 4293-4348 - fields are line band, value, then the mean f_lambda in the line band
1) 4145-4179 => 0.7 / 1.22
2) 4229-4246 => 0.3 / 1.2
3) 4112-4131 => 1.4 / 1.16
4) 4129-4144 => 0.2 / 1.23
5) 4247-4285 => -1.0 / 1.24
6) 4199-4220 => -0.9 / 1.28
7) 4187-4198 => -0.4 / 1.28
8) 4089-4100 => 2.1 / 1.02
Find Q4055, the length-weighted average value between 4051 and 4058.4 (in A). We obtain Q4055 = 1.35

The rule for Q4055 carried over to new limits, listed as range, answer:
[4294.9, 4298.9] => 1.3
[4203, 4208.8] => 1.34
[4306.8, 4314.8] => 1.15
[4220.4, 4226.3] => 1.08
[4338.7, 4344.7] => 1.46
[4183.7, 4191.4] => 1.2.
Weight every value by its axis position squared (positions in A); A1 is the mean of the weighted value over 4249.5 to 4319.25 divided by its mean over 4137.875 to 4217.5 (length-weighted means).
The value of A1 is 1.03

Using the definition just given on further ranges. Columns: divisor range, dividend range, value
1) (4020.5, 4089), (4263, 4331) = 1.06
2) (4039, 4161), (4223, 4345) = 1.11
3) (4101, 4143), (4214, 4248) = 1.13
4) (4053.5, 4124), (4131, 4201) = 1.13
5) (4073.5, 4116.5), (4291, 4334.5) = 1.27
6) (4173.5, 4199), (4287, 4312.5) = 1.03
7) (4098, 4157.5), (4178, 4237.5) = 1.11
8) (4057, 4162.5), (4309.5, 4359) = 1.11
